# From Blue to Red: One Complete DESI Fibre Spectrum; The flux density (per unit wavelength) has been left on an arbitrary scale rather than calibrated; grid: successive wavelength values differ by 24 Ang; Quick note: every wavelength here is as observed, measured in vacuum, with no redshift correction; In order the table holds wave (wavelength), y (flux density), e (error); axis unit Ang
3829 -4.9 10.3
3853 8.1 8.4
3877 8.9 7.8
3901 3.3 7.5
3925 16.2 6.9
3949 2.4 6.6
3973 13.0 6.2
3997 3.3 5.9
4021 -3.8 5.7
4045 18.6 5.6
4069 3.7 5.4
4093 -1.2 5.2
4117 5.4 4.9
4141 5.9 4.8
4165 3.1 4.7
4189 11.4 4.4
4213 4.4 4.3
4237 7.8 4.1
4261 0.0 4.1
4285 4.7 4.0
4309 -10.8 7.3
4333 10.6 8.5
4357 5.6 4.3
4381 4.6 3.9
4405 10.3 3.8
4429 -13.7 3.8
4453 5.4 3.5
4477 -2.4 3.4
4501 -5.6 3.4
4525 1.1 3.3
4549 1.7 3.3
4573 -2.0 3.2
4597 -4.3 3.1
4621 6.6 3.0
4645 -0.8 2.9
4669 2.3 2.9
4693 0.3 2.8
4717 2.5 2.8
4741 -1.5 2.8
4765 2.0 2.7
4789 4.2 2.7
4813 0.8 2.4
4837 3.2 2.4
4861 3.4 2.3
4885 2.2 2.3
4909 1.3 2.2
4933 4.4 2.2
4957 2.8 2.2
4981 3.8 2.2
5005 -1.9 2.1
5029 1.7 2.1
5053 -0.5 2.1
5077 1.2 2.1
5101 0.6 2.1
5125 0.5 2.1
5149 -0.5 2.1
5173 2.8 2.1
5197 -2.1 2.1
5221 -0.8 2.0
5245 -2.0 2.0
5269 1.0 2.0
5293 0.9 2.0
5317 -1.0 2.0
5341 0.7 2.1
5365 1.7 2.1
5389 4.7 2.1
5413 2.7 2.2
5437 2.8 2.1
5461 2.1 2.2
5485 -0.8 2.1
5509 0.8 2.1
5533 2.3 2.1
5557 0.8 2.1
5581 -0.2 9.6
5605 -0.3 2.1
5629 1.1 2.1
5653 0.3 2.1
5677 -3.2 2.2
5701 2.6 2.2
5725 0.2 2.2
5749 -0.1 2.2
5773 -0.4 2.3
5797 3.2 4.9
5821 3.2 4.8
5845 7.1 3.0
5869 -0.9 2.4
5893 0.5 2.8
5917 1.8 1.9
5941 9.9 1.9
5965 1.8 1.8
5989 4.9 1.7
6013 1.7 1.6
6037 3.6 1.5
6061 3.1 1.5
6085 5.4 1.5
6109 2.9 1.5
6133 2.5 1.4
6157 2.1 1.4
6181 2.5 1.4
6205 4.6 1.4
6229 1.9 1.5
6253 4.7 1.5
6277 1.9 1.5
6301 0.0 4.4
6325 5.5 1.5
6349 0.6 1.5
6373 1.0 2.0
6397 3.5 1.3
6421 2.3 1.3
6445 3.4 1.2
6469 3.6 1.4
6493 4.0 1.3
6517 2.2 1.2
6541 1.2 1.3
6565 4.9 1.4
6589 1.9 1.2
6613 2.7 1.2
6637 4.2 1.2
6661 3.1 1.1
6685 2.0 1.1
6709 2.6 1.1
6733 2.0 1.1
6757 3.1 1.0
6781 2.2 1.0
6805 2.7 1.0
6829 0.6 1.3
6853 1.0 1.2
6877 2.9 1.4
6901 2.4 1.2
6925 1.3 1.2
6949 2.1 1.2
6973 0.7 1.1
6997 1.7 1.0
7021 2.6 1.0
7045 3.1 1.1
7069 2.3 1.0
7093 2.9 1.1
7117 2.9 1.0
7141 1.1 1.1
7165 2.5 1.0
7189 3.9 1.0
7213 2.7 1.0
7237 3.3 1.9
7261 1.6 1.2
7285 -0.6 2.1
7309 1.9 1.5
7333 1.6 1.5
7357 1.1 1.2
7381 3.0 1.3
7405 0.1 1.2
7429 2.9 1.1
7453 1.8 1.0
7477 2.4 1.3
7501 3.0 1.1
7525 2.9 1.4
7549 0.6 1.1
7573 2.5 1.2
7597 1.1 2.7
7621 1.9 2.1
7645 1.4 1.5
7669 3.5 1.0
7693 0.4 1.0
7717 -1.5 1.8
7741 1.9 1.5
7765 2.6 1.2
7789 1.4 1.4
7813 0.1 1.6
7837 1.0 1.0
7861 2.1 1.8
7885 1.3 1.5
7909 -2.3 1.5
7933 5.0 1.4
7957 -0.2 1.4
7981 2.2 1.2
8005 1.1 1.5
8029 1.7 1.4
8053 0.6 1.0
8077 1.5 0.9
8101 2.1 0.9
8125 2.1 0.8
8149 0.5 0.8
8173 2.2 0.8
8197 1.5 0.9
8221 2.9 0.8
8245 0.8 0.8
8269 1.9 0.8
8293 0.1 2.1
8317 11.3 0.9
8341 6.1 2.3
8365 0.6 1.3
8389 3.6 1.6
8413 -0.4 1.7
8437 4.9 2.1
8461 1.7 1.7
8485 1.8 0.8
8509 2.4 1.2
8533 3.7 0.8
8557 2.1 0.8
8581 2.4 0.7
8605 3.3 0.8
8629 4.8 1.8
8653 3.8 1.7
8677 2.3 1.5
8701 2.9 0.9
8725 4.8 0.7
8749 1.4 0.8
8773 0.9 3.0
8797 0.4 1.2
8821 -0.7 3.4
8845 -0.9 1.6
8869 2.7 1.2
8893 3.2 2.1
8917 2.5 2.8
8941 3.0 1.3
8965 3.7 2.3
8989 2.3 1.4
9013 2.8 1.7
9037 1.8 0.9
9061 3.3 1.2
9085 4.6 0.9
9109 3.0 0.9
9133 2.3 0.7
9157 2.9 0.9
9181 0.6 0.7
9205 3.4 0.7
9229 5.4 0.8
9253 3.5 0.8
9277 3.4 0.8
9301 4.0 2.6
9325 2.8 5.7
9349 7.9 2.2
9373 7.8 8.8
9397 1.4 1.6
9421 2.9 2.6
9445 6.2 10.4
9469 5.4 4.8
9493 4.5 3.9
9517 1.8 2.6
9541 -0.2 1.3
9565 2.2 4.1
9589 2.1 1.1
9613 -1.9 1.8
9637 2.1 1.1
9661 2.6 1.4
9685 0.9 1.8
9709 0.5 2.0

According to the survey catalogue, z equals 1.233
